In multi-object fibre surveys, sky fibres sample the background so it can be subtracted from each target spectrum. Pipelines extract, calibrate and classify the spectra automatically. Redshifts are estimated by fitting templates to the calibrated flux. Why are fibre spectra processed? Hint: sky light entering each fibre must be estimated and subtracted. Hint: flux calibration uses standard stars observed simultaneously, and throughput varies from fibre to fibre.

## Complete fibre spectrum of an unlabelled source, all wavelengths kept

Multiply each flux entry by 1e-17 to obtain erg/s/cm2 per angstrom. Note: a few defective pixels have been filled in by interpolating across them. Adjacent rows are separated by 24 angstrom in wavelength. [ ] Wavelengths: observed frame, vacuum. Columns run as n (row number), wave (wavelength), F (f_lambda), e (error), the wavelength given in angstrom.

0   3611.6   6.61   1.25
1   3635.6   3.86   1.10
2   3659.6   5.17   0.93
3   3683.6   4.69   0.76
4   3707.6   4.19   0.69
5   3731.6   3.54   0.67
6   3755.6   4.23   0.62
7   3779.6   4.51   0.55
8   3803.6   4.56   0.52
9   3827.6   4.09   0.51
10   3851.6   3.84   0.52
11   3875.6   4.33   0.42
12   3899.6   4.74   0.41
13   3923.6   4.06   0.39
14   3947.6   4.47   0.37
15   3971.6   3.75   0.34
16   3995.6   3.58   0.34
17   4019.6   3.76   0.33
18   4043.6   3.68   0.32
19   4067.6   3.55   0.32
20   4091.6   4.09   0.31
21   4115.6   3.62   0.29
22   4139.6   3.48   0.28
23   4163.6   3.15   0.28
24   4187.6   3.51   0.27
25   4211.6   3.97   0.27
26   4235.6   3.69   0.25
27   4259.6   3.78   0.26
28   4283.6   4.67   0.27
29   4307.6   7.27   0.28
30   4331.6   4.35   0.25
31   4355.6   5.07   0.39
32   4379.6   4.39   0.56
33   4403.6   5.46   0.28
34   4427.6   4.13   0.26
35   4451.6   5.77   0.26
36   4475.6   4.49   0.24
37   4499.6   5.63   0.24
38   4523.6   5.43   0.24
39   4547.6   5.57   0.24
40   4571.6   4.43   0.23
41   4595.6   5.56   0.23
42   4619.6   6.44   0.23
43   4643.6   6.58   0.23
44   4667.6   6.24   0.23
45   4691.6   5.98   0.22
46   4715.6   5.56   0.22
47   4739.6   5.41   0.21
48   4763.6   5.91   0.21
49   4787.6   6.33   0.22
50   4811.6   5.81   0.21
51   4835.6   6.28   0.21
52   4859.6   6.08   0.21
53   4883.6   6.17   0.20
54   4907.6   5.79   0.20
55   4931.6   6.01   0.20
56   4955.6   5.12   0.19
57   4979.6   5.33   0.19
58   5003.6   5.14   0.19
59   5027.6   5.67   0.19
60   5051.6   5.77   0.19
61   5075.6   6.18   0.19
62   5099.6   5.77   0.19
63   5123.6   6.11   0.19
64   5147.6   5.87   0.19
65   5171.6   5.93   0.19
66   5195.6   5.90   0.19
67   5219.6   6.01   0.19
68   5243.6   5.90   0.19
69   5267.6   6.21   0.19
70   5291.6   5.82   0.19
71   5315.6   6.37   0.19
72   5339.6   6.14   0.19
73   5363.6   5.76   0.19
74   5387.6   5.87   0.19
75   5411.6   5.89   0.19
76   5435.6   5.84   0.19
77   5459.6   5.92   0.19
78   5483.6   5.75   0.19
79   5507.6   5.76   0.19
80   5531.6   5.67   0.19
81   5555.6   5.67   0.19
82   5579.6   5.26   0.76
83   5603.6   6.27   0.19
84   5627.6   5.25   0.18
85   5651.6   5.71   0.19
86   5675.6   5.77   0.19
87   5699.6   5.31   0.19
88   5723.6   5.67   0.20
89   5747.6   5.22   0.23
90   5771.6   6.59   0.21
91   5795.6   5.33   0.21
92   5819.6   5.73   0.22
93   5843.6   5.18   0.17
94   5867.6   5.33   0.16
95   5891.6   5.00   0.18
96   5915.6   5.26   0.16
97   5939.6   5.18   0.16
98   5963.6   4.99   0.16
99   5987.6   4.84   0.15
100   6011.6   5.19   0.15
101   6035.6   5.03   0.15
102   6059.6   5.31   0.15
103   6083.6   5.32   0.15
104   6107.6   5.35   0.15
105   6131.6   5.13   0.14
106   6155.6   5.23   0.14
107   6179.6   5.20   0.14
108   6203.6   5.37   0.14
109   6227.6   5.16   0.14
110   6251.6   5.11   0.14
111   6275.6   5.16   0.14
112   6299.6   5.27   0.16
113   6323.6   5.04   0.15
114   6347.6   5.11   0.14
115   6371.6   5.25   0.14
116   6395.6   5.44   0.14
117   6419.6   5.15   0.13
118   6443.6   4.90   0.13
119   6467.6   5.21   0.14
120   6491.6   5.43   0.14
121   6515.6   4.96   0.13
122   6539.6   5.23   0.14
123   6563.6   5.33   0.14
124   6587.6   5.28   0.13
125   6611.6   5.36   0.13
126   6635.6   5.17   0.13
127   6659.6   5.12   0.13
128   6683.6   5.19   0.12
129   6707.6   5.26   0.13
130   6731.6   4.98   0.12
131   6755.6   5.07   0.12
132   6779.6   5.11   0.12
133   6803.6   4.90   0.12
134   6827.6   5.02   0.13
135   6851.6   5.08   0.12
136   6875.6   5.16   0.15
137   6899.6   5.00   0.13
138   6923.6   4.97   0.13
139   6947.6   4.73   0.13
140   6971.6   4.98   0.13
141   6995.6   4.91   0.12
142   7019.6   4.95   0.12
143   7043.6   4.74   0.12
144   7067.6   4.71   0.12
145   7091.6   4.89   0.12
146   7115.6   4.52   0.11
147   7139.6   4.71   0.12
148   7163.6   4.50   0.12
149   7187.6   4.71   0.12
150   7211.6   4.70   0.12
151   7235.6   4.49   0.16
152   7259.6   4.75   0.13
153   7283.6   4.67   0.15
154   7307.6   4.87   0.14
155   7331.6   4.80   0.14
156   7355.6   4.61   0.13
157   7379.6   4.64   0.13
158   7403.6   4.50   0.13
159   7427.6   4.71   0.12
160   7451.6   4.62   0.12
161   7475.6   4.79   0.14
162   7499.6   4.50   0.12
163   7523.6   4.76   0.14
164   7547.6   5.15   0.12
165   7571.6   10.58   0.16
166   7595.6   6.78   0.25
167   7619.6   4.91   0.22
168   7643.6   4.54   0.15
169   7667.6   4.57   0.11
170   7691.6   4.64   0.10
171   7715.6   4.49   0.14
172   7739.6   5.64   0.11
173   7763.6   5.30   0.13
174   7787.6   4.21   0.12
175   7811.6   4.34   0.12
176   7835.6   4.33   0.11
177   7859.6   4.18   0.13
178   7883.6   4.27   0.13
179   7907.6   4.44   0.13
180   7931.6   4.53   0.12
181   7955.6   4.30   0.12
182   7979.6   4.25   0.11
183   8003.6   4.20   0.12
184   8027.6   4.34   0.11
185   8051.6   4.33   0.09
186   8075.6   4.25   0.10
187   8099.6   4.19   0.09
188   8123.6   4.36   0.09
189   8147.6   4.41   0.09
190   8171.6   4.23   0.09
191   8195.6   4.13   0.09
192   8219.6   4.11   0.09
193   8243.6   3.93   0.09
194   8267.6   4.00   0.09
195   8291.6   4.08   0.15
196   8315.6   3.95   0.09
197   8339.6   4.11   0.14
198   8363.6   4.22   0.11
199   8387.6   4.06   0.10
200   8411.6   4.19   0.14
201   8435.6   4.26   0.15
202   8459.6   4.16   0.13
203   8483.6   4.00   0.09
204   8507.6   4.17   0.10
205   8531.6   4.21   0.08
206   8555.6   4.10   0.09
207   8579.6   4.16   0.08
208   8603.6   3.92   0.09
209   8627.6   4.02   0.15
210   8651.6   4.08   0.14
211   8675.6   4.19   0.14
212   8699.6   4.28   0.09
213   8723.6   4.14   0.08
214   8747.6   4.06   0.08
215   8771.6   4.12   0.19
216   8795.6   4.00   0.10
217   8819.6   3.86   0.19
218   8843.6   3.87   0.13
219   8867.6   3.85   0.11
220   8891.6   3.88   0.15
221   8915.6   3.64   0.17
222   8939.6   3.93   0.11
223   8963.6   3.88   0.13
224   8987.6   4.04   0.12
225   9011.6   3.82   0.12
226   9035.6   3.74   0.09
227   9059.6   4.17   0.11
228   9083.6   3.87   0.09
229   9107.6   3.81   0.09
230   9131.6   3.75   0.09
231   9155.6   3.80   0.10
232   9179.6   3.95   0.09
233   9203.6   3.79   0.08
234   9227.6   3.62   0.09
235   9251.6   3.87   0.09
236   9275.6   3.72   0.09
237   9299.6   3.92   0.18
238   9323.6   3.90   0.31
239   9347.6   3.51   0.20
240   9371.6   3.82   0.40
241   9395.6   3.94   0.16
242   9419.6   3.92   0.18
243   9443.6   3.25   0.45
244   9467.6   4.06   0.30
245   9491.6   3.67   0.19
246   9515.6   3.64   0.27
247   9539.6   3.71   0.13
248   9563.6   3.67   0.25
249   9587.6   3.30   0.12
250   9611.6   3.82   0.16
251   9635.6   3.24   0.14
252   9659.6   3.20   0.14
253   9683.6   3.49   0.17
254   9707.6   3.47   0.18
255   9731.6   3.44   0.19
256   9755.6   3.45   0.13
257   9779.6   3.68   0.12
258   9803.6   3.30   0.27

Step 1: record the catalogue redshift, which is 0.15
